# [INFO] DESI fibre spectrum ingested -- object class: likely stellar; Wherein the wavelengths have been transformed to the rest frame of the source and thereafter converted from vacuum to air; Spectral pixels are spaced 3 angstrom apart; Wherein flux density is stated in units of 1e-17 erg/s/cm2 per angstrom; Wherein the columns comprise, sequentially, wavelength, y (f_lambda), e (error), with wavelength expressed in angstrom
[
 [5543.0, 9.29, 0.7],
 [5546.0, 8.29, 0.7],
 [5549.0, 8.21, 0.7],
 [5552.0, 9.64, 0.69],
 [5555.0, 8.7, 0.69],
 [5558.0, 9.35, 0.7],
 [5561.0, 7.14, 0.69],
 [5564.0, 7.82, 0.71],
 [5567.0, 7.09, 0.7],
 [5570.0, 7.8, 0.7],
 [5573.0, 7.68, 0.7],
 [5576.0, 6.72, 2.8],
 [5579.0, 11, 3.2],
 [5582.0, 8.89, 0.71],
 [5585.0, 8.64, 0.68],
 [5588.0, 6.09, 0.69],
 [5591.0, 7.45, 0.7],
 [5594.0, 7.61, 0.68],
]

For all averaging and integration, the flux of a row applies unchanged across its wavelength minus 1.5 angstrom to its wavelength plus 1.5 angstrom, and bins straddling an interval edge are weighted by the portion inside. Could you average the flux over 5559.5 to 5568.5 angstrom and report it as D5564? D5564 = 7.35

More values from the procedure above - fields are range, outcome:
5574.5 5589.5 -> 8.27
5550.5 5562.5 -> 8.71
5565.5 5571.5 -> 7.45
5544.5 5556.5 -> 8.71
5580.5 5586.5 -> 8.77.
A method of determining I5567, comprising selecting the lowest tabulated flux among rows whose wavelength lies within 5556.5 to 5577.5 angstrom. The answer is 6.72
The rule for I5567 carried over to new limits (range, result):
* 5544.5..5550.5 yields 8.21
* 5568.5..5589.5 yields 6.09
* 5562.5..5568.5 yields 7.09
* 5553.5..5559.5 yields 8.7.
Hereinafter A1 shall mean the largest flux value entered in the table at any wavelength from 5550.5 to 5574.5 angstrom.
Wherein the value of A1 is 9.64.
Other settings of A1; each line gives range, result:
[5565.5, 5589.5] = 11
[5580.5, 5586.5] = 8.89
